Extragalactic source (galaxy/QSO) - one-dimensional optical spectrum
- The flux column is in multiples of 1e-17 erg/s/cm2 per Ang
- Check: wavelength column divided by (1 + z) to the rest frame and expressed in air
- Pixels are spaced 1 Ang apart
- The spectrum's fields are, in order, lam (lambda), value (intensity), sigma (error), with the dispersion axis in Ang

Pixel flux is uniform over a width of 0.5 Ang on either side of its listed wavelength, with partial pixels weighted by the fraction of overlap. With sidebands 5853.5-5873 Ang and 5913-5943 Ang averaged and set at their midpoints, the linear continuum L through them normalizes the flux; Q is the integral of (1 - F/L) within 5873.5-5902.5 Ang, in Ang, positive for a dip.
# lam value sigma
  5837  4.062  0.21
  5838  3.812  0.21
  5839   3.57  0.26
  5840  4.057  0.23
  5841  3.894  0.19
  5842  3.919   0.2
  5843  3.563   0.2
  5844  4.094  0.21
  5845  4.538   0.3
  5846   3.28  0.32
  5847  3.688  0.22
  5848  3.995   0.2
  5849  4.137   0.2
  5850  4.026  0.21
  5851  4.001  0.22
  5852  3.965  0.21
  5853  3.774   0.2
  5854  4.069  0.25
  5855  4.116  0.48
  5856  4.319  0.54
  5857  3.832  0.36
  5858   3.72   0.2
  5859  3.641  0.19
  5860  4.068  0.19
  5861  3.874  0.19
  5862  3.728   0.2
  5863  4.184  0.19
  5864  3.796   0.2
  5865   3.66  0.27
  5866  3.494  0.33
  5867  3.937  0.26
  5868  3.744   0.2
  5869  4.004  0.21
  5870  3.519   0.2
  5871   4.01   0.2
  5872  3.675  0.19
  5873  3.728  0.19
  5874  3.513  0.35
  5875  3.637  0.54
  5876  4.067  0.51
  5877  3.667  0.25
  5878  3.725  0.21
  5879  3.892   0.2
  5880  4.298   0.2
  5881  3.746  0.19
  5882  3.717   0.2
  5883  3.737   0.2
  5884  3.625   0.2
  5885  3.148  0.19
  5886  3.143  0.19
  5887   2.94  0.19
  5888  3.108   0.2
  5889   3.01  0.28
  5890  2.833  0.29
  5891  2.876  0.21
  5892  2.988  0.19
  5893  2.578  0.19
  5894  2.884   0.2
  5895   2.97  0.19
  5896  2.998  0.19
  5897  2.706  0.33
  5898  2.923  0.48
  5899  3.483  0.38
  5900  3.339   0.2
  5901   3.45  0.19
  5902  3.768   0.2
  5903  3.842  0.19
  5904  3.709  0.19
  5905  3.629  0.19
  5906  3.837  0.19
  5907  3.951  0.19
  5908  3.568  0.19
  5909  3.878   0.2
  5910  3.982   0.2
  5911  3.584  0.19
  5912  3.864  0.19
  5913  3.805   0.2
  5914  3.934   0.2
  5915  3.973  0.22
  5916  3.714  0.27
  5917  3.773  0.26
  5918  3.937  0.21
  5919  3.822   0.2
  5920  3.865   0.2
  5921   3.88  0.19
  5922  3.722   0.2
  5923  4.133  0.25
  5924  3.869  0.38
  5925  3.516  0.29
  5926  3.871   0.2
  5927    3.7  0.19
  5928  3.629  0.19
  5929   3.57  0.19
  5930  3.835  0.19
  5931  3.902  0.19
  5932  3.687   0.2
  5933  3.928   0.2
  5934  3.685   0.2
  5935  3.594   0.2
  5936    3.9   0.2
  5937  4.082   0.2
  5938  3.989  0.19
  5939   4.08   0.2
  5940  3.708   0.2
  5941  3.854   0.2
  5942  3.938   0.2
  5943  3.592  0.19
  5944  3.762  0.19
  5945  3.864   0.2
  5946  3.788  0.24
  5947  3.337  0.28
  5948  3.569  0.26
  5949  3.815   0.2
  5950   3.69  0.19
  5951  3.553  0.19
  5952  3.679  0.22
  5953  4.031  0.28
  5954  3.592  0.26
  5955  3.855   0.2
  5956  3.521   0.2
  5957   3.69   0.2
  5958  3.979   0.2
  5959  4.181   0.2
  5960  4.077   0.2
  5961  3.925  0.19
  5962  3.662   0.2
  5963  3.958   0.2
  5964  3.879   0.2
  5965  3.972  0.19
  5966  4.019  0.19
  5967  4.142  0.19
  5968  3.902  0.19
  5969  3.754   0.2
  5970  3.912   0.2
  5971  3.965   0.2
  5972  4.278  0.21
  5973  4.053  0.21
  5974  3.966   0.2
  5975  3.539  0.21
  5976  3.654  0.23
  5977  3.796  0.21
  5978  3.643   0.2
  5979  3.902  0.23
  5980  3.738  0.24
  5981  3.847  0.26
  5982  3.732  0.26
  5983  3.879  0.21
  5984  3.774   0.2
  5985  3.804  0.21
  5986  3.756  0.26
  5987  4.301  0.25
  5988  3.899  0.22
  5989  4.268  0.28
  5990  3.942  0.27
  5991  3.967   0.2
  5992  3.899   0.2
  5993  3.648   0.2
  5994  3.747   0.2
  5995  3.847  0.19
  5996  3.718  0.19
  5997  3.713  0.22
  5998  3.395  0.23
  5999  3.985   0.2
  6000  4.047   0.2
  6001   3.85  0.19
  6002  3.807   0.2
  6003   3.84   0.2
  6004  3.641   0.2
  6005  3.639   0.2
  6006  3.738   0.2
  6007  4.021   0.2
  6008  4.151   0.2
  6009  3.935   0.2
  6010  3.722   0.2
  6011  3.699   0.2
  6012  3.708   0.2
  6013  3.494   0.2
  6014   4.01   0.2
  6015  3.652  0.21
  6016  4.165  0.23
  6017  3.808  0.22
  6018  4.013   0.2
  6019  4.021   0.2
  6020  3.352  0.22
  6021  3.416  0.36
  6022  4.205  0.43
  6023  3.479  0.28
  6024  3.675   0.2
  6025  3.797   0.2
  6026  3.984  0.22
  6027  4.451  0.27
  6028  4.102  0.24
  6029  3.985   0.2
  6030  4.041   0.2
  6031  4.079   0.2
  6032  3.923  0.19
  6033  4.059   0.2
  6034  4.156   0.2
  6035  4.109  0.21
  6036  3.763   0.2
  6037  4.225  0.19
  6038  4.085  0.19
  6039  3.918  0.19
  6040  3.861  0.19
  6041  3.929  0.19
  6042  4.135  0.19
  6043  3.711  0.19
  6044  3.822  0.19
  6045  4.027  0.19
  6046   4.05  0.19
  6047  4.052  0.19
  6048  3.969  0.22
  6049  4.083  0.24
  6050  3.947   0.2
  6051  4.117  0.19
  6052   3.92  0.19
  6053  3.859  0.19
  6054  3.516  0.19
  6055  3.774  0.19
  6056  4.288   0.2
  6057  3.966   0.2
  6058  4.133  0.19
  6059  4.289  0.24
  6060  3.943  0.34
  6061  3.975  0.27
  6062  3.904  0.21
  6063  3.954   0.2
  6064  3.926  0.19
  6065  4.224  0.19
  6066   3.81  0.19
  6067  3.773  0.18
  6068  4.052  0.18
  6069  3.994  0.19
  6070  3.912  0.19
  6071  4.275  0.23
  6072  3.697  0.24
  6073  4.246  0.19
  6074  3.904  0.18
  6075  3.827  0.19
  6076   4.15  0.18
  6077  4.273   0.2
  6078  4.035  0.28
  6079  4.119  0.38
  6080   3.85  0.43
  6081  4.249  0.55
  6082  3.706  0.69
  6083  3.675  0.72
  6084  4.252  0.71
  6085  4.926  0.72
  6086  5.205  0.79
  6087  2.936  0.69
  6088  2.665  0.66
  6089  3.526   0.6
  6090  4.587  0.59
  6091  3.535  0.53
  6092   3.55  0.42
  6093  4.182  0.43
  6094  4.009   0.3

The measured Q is 3.8 Ang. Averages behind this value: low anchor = 3.86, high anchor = 3.83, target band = 3.34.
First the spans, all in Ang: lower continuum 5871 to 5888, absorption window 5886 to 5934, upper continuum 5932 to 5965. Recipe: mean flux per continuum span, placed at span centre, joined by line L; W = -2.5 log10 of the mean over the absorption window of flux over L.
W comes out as 0.05 mag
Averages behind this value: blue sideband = 3.64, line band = 3.55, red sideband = 3.81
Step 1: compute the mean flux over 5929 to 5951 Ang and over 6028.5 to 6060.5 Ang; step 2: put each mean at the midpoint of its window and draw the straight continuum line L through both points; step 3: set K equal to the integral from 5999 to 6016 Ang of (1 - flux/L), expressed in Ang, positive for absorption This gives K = 0.4 Ang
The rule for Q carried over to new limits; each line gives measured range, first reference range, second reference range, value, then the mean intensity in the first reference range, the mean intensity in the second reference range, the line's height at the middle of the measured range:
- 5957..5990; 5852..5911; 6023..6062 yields -0.8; 3.59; 3.98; 3.82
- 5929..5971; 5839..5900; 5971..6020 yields -0.6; 3.63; 3.84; 3.77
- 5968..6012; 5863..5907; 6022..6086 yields -0.4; 3.49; 4.01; 3.81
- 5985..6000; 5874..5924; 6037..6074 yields -0.2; 3.55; 3.98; 3.8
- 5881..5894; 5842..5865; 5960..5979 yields 2.5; 3.92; 3.9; 3.91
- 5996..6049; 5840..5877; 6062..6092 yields 0.7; 3.87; 3.97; 3.94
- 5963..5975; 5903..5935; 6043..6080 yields -0.3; 3.8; 3.99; 3.86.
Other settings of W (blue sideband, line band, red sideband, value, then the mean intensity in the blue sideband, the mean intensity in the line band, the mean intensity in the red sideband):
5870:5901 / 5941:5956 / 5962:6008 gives -0.010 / 3.37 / 3.72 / 3.86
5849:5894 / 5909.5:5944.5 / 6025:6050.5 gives -0.012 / 3.66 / 3.82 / 4.01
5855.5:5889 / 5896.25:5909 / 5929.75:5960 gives 0.068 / 3.71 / 3.52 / 3.79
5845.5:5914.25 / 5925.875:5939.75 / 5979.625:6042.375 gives -0.024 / 3.63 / 3.81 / 3.88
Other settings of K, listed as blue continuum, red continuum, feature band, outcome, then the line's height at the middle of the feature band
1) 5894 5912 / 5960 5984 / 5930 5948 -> -0.5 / 3.7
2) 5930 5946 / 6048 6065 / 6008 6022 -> 0.5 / 3.93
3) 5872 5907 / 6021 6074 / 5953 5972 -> -1.2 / 3.67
